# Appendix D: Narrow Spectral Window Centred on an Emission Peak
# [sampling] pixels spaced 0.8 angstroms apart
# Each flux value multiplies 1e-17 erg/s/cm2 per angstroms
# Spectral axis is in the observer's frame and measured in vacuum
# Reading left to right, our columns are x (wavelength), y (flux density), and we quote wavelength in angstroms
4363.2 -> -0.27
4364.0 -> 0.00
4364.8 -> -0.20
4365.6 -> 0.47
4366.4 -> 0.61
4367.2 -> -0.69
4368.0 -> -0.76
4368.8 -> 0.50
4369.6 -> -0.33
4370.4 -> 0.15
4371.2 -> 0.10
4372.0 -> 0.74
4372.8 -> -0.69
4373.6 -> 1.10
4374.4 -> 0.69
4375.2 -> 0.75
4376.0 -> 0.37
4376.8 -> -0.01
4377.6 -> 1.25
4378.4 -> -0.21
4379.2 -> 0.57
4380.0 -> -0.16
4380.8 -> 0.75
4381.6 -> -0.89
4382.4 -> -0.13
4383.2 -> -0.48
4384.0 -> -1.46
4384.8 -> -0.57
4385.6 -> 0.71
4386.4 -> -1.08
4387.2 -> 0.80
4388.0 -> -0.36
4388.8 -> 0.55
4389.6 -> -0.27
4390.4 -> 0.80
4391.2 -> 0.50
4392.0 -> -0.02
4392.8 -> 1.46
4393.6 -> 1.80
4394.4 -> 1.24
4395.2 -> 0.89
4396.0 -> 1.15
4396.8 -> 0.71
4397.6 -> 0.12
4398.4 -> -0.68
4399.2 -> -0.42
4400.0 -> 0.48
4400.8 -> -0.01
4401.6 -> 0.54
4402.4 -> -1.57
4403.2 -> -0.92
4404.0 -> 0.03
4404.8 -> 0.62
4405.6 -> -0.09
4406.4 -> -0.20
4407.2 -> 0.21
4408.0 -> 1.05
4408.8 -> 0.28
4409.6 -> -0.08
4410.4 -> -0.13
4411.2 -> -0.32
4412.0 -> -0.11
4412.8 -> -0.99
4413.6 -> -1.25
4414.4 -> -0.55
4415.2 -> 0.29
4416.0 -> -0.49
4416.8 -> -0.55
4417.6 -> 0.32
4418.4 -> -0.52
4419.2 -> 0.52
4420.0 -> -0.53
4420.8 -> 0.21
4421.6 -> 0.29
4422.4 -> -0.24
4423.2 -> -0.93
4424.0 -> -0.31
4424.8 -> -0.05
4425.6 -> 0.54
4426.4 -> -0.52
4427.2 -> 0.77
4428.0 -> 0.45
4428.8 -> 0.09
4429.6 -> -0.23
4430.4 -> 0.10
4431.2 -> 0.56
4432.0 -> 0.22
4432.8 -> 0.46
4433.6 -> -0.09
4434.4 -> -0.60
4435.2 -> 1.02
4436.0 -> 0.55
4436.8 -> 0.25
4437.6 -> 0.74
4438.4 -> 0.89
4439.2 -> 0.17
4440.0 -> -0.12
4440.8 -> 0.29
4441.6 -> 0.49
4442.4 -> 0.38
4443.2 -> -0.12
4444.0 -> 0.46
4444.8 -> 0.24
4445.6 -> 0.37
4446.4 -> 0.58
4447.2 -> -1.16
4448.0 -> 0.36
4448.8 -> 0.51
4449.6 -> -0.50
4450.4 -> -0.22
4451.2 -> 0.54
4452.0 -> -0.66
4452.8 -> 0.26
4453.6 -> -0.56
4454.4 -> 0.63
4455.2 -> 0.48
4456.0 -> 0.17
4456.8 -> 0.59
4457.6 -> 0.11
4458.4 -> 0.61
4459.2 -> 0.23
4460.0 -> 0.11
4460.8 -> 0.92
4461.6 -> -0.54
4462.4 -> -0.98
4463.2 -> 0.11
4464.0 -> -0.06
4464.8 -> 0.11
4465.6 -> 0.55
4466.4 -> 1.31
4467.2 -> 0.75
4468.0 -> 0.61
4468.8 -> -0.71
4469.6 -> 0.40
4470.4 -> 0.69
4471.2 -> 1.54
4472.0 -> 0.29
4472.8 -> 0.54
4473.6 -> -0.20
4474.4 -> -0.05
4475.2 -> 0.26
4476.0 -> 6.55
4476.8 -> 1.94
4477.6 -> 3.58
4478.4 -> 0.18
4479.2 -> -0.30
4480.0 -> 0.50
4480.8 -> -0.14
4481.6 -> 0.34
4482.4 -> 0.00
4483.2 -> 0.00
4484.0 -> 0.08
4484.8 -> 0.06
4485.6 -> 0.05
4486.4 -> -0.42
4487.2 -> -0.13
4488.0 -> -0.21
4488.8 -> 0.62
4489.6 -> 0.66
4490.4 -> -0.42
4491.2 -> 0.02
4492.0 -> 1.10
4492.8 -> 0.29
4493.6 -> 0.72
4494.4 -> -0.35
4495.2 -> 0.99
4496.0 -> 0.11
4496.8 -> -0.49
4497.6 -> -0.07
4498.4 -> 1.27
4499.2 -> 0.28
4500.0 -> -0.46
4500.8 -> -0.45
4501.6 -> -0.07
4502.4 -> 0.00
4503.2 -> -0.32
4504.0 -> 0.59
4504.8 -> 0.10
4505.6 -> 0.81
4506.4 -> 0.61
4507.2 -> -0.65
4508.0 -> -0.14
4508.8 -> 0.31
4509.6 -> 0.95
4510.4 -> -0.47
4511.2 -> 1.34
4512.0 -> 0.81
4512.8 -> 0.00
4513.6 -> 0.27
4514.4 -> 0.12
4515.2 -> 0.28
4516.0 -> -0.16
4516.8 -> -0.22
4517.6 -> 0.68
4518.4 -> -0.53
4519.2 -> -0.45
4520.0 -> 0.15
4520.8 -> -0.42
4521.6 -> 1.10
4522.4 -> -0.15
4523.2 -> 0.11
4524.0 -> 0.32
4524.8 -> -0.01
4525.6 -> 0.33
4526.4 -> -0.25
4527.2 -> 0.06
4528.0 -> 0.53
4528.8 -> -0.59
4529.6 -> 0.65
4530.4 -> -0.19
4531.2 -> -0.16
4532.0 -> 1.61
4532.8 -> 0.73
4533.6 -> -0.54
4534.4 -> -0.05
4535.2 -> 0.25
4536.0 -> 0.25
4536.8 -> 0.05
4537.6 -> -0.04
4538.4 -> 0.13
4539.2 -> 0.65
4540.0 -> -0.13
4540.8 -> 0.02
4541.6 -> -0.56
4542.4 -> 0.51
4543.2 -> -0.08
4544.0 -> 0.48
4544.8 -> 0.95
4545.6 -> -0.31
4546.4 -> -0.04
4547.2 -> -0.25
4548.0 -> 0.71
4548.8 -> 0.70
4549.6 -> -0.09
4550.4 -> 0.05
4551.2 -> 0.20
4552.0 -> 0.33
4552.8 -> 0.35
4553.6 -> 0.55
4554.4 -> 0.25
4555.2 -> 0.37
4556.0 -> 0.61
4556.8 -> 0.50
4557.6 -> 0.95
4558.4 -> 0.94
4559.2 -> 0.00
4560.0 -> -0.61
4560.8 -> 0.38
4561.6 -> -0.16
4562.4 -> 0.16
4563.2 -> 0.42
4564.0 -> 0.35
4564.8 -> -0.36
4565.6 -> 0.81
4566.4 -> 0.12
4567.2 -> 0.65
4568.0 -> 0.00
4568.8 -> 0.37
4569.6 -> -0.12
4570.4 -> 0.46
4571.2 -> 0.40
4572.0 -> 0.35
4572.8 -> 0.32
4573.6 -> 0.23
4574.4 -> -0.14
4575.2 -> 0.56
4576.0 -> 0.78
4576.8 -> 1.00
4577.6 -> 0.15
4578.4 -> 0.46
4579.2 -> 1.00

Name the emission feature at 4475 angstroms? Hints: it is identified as C III] 1909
